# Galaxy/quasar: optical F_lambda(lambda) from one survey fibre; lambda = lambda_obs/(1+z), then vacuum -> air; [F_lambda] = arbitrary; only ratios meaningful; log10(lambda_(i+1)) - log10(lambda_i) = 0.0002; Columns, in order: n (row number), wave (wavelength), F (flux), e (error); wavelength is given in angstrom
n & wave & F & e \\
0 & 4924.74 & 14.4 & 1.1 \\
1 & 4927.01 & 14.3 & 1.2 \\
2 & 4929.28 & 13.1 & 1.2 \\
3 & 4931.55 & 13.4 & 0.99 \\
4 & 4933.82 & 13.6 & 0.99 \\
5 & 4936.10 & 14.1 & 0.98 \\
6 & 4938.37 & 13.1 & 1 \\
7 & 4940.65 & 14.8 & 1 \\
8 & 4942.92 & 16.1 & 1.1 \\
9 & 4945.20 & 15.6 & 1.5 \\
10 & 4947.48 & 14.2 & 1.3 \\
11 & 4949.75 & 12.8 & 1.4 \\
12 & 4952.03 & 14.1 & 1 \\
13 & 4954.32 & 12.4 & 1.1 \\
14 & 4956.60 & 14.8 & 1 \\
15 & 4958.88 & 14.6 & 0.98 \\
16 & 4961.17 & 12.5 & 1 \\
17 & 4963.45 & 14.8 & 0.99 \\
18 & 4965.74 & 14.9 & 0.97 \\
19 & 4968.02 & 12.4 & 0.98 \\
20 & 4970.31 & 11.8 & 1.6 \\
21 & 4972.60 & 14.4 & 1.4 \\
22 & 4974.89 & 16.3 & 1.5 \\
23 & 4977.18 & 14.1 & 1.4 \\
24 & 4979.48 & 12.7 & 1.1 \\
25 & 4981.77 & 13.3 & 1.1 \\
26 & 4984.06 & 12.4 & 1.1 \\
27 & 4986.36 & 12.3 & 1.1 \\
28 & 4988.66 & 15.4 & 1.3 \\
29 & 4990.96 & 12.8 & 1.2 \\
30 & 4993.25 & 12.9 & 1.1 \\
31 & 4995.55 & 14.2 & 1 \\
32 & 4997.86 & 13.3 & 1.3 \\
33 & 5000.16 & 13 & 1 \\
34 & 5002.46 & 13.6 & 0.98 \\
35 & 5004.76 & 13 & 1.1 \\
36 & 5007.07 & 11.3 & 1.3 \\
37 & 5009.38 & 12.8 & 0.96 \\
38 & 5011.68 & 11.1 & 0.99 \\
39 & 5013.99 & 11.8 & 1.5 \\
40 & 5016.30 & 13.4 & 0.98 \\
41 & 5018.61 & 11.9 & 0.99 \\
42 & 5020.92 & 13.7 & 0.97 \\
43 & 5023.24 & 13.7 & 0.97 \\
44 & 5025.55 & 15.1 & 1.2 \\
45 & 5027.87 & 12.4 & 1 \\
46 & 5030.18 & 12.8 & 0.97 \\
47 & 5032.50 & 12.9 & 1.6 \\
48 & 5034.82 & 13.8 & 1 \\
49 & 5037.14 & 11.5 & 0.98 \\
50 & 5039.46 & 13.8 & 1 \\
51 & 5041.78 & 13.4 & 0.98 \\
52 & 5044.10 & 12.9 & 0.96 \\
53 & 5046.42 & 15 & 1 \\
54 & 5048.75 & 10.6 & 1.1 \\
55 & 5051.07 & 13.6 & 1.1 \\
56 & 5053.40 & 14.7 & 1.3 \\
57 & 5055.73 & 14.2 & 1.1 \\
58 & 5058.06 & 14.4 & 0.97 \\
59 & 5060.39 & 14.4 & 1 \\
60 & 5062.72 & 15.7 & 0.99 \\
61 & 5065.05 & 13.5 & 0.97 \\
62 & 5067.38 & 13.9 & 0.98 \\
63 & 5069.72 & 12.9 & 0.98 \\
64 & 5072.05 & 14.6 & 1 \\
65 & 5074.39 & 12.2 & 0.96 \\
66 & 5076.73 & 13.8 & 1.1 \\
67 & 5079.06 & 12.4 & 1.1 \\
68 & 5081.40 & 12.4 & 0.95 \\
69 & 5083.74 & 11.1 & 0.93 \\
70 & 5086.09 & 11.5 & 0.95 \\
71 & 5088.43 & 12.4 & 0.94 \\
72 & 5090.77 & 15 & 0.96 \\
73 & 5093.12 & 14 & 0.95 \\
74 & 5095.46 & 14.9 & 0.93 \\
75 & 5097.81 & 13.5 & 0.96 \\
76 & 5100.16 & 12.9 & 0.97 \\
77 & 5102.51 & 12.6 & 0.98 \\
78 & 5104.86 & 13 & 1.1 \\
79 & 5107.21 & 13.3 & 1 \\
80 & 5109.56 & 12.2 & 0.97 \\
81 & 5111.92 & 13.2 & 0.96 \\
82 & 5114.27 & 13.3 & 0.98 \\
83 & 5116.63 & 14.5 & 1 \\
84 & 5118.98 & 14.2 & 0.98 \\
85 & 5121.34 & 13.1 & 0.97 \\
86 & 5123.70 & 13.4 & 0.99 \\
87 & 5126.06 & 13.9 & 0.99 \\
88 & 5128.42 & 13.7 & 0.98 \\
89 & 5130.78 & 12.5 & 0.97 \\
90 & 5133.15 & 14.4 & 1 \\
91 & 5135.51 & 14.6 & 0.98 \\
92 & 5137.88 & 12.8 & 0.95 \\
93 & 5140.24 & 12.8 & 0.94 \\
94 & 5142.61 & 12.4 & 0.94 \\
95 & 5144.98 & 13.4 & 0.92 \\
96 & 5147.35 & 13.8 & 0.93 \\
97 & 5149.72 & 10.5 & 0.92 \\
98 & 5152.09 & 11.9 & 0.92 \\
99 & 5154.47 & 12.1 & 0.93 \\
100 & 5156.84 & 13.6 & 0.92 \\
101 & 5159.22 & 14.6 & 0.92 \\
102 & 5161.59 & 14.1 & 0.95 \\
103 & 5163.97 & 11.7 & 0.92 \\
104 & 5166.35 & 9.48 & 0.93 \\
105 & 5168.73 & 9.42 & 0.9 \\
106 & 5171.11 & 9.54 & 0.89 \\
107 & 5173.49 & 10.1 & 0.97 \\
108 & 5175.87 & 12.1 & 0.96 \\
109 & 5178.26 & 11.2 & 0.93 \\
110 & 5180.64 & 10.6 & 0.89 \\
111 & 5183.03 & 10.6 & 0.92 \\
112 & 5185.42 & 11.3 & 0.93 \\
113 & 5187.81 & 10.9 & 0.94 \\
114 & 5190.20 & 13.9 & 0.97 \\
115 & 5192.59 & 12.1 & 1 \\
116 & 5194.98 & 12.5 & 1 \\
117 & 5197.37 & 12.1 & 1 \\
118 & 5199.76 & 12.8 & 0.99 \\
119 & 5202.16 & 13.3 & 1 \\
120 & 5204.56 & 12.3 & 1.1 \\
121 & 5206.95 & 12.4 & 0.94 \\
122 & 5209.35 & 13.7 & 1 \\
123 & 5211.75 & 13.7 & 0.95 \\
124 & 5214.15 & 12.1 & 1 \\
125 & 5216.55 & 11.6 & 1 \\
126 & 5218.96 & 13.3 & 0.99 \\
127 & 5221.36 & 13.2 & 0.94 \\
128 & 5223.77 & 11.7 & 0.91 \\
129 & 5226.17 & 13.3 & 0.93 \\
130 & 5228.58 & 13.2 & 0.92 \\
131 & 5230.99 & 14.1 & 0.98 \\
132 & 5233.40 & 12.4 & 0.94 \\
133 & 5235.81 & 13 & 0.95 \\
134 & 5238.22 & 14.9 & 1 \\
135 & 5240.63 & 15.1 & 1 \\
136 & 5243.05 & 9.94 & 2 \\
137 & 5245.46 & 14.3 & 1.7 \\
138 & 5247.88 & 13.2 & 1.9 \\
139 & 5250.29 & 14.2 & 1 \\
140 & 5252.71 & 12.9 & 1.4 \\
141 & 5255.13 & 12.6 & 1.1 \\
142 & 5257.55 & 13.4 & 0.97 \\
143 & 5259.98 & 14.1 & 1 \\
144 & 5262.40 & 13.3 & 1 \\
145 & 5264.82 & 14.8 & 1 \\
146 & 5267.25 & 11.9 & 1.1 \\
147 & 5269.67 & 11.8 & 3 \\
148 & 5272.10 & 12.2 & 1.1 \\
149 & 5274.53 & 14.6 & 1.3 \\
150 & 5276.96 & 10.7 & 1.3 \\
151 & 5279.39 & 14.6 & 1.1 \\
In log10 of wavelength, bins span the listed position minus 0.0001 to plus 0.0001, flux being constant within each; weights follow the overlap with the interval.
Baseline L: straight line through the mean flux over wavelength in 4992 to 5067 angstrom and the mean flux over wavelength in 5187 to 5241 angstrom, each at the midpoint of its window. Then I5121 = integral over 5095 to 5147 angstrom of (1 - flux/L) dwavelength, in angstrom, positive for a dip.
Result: -1.1 angstrom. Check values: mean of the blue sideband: 13.3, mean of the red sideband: 12.9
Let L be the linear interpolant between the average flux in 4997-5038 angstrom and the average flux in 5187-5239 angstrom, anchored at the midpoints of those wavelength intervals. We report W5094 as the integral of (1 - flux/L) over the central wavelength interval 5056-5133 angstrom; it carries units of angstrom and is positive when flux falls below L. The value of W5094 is -3.4 angstrom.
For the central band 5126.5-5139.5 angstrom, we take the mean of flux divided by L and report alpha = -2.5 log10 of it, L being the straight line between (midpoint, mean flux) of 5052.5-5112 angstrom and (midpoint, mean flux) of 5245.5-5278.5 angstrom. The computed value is -0.02 mag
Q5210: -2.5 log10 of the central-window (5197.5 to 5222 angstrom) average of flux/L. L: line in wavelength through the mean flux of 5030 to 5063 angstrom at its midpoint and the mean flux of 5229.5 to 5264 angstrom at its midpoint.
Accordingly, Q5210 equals 0.05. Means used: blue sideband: 13.5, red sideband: 13.4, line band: 12.8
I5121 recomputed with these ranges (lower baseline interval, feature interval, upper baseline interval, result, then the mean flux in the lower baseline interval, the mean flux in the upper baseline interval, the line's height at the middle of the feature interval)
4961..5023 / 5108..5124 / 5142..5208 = -1.4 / 13.2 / 12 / 12.4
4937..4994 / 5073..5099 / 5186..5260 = 0.7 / 13.8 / 12.9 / 13.4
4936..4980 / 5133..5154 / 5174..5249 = 0.2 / 14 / 12.6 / 13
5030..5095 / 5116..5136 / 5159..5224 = -1.7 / 13.4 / 12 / 12.7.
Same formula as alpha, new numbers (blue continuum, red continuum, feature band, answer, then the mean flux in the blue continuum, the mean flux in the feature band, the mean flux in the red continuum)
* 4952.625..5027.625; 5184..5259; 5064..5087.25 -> 0.028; 13.3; 12.8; 12.9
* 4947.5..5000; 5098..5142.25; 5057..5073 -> -0.060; 13.6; 14.2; 13.3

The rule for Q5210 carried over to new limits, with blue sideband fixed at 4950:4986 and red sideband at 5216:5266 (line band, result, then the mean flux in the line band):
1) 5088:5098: -0.051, 14.1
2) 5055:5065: -0.081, 14.6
